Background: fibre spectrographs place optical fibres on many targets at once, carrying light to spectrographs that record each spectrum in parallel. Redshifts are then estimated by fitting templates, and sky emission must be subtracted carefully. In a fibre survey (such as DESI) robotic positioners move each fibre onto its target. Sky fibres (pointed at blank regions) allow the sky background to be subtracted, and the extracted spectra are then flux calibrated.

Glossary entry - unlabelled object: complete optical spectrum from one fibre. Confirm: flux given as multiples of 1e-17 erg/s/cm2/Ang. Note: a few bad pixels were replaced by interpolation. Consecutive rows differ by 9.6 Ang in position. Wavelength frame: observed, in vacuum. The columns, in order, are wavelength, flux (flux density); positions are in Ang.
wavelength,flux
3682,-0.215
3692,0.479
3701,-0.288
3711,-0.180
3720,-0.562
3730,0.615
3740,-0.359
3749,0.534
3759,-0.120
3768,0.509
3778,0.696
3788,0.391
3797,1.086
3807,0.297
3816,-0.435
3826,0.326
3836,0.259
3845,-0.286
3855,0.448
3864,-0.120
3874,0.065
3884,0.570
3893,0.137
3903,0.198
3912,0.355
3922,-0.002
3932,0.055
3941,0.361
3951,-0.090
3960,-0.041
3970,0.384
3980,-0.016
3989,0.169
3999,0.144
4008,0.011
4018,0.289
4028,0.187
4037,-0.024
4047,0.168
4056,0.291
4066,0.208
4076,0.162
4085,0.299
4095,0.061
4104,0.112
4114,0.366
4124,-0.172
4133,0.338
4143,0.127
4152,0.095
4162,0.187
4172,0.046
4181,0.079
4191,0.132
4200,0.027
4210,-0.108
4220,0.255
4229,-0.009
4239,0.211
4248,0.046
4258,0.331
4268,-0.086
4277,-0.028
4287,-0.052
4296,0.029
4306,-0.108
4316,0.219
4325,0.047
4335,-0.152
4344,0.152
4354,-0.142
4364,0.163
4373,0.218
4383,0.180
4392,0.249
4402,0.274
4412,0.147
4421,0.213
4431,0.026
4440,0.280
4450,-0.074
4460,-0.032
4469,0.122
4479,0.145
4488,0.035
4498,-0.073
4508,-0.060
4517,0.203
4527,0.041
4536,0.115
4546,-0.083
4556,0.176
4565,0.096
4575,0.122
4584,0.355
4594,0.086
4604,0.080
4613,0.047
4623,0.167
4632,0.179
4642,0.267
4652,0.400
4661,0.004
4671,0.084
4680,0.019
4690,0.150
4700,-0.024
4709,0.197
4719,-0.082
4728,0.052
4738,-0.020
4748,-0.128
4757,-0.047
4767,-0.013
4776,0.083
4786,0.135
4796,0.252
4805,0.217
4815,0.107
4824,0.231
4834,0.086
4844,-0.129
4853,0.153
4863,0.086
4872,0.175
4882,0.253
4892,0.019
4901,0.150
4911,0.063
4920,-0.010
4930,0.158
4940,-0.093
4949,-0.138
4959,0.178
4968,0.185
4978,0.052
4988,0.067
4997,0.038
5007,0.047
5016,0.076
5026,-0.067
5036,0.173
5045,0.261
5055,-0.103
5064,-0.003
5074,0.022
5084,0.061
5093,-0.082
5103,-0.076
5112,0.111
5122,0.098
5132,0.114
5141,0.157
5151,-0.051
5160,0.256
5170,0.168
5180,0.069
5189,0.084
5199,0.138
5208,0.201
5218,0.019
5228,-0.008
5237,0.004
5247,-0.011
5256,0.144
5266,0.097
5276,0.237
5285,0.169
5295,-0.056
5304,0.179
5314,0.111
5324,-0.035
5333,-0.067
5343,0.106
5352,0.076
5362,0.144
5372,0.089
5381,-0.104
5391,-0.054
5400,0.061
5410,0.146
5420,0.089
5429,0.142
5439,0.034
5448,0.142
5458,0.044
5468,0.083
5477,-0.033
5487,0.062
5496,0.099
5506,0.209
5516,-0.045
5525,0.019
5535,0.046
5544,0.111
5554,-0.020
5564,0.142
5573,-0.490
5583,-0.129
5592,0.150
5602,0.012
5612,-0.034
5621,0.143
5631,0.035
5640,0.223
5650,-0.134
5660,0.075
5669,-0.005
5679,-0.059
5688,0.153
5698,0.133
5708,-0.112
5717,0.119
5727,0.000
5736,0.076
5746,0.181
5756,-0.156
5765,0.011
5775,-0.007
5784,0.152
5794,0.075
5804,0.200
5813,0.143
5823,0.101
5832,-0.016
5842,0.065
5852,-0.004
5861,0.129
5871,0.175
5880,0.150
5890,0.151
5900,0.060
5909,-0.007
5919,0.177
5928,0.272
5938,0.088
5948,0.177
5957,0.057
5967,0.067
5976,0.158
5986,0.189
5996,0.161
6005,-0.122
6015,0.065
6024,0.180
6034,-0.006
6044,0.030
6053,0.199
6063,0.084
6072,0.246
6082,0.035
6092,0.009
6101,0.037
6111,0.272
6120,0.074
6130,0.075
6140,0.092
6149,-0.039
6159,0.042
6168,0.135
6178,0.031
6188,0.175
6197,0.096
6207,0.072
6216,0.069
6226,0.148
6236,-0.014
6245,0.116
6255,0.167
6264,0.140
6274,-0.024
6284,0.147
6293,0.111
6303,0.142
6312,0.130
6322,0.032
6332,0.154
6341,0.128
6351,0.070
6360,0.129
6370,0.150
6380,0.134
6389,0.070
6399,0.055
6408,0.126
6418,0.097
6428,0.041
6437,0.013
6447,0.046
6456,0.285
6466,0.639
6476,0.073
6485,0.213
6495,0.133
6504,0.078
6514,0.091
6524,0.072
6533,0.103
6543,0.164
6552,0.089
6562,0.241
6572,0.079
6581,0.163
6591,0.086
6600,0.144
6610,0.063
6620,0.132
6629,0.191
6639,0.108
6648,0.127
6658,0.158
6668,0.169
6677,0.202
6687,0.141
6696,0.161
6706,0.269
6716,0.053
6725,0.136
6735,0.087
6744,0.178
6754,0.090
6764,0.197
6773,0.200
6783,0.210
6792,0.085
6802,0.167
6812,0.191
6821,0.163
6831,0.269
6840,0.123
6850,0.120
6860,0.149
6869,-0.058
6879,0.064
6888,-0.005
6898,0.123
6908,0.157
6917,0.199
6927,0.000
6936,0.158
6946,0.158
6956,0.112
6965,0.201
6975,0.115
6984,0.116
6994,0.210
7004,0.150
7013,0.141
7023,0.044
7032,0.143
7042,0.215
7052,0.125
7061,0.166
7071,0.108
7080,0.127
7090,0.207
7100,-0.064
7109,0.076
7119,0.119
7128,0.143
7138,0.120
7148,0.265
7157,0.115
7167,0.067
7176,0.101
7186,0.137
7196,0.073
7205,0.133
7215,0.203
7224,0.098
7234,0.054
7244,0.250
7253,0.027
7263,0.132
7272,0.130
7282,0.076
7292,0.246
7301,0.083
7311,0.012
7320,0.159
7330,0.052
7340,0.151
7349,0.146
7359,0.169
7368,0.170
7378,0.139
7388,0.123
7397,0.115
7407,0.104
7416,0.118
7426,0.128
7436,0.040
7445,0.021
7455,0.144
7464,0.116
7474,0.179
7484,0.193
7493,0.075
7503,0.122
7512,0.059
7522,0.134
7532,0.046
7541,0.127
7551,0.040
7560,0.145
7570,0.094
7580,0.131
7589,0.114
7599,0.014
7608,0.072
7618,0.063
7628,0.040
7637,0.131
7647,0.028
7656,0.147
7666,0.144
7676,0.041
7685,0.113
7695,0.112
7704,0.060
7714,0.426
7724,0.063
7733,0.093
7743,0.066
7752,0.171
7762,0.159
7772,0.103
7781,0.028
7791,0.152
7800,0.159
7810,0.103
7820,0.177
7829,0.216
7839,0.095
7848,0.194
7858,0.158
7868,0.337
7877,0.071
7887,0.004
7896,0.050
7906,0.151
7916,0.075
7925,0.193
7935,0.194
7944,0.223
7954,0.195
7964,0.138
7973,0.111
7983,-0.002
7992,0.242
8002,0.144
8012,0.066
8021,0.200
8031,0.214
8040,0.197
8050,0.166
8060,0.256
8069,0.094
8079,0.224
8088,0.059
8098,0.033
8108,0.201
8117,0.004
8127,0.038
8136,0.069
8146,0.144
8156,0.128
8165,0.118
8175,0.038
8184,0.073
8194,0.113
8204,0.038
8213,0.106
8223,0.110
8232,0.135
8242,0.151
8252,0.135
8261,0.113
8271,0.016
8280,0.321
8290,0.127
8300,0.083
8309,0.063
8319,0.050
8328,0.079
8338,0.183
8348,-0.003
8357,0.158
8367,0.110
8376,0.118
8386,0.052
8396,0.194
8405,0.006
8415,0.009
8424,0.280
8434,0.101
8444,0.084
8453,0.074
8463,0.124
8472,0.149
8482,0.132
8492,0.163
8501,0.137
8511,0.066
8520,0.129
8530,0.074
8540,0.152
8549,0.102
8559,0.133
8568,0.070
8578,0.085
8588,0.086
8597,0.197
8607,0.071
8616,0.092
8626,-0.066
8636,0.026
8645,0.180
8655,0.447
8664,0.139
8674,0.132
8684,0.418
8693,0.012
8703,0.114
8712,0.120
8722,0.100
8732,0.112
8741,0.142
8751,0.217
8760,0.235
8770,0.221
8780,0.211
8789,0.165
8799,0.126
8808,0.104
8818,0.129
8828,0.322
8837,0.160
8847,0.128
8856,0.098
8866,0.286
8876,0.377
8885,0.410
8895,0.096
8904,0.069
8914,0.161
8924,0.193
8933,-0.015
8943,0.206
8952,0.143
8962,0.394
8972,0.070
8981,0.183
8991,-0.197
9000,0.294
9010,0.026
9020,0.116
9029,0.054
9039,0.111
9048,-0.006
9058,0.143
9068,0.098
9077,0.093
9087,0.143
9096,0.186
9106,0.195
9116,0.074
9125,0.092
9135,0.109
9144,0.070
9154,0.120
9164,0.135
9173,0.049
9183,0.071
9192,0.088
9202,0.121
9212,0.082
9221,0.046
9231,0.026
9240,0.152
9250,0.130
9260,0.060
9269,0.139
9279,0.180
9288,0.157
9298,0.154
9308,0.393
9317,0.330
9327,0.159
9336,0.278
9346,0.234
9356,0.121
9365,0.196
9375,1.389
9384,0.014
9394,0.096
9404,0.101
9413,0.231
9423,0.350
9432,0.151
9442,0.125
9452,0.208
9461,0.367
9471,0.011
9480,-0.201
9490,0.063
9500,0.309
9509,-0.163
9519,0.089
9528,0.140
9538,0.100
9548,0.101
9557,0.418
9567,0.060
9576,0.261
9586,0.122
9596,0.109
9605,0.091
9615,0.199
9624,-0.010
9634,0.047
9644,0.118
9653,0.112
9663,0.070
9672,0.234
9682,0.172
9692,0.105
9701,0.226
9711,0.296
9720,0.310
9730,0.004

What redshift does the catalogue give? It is 0.73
